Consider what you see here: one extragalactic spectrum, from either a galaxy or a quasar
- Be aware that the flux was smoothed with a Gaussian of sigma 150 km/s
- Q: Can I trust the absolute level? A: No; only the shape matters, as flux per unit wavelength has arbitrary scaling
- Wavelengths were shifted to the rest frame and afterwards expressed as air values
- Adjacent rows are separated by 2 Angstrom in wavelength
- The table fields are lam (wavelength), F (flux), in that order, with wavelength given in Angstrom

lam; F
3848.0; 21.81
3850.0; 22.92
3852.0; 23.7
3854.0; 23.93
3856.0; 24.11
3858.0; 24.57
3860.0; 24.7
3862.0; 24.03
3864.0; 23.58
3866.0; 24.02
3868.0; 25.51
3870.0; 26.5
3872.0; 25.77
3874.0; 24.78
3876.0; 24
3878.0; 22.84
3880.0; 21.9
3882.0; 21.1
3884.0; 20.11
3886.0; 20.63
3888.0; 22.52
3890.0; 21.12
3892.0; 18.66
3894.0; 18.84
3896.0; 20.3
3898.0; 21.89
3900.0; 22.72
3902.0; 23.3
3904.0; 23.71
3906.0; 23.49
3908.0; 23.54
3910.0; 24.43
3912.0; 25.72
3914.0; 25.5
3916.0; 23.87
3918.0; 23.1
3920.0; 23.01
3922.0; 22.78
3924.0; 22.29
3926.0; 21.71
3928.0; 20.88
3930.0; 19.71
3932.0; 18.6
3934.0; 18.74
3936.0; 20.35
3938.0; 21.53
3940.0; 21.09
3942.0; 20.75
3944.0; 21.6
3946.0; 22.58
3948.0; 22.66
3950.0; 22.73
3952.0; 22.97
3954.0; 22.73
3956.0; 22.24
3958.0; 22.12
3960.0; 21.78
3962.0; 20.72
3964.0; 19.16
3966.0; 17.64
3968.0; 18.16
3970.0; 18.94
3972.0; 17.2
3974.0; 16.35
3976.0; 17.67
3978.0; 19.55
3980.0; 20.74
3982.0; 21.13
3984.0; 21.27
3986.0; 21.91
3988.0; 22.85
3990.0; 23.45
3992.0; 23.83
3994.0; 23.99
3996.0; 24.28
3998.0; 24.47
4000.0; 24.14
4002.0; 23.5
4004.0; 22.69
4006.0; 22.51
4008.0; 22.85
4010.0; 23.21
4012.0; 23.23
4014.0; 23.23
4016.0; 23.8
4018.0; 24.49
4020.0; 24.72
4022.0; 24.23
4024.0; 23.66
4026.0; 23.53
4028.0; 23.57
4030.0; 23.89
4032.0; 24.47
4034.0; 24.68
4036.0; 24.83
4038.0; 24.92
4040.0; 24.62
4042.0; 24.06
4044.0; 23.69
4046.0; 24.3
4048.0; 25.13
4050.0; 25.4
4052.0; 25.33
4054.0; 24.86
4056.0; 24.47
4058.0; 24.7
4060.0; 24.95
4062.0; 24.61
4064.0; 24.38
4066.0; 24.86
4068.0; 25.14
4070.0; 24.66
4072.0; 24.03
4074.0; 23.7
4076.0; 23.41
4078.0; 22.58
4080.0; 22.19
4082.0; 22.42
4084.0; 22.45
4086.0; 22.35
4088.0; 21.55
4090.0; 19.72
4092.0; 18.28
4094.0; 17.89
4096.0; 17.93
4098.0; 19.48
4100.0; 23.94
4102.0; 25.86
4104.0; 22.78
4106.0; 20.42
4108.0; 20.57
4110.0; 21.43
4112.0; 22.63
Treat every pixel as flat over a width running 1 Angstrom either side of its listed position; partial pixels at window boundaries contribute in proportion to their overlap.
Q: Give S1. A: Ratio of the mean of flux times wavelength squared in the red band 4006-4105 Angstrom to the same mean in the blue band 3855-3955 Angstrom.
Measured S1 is 1.12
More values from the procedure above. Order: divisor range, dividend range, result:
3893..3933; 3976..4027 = 1.07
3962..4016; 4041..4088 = 1.16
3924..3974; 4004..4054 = 1.22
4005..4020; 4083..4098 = 0.89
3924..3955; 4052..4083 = 1.21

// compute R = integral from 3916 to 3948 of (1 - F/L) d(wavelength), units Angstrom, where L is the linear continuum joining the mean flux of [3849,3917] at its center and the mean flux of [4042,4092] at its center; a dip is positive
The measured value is 2.7 Angstrom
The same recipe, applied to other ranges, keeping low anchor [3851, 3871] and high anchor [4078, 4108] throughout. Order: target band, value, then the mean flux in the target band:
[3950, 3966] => 1.1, 21.5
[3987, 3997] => -0.5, 23.7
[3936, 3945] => 0.9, 21.1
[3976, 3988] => 1.0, 20.8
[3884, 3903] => 2.3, 21.1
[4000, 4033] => -1.9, 23.6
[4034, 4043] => -1.1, 24.6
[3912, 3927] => 0.2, 23.3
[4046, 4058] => -1.7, 24.9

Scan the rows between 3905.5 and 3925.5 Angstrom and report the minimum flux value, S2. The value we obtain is 22.29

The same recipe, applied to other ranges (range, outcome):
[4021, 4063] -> 23.53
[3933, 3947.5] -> 18.74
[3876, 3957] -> 18.6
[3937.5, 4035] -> 16.35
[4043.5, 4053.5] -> 23.69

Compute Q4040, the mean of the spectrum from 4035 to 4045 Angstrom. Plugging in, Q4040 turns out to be 24.4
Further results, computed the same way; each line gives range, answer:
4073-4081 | 23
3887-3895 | 20.3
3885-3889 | 21.6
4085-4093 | 20.5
